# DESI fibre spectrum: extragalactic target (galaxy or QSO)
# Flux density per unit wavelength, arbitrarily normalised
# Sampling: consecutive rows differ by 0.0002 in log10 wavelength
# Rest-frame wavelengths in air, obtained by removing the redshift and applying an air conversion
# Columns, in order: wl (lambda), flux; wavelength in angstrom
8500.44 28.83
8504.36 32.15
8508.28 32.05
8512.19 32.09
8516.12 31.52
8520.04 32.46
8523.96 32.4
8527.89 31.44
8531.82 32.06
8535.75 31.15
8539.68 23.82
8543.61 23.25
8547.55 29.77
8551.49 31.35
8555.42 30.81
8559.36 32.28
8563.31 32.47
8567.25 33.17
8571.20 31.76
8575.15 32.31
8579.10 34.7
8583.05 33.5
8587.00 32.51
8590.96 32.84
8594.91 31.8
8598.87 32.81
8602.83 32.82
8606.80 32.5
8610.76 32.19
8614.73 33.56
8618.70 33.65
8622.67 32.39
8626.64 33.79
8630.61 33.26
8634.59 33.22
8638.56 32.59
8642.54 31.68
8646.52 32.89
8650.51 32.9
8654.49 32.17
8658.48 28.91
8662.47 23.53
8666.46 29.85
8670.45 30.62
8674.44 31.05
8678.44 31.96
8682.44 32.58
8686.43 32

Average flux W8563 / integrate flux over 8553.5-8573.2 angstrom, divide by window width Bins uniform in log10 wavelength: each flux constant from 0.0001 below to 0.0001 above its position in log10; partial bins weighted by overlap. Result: 32.1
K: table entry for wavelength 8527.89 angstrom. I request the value 31.44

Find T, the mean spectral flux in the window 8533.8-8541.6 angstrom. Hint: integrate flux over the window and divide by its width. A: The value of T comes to 27.5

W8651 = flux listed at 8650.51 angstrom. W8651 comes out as 32.9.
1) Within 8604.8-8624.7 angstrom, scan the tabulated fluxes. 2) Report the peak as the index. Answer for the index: 33.65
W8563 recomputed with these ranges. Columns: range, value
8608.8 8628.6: 33.1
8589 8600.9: 32.5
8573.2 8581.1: 33.5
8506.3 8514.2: 32.1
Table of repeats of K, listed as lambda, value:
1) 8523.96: 32.4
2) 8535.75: 31.15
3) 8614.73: 33.56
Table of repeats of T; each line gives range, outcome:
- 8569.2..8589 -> 32.9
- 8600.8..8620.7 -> 32.9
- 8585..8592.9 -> 32.7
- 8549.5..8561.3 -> 31.5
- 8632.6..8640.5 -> 32.9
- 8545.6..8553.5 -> 30.6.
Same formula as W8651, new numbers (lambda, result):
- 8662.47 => 23.53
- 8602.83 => 32.82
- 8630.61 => 33.26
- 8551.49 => 31.35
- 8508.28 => 32.05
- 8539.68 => 23.82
